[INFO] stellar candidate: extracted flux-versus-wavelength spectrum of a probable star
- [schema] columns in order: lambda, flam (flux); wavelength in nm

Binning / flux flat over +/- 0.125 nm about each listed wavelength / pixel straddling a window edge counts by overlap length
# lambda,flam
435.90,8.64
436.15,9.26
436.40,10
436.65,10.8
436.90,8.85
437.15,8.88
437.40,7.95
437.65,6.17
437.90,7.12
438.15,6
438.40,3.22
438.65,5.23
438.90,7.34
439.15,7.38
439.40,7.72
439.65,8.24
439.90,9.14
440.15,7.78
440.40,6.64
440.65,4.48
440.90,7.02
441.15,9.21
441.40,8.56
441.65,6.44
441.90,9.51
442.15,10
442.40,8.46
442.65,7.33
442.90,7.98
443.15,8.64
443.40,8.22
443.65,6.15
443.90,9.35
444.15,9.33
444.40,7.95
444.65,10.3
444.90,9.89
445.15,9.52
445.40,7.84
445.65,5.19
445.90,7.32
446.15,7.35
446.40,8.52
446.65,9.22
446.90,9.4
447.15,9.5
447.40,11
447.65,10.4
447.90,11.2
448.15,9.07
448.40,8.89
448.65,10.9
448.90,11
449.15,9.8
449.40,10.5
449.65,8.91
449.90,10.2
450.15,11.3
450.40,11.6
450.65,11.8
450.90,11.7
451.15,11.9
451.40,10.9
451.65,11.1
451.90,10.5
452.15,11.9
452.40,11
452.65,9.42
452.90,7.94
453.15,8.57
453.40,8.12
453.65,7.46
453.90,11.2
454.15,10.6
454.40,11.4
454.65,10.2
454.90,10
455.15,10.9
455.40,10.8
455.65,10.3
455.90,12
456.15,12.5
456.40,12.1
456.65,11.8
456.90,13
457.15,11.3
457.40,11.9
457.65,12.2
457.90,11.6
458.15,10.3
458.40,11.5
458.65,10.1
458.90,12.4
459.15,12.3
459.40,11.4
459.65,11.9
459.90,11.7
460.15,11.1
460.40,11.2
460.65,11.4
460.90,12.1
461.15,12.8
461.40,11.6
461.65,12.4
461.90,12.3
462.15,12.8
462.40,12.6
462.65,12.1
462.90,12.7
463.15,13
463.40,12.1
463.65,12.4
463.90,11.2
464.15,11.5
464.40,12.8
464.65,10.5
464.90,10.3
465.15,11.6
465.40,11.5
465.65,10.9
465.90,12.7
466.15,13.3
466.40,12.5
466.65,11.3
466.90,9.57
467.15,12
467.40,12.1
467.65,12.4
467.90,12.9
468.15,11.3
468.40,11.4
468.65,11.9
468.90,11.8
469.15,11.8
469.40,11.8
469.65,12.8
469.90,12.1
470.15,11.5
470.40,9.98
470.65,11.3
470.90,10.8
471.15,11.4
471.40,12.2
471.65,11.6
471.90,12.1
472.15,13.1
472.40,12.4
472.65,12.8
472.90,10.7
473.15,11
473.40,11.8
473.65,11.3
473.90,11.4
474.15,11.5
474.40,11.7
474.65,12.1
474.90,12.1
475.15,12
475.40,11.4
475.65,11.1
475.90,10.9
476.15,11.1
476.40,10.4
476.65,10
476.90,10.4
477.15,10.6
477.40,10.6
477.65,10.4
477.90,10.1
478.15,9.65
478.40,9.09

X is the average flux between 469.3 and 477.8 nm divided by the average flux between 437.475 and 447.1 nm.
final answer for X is 1.5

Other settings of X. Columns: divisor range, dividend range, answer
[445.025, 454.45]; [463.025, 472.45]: 1.20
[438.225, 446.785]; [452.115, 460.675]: 1.40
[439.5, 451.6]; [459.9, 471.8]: 1.30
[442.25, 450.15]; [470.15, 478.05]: 1.25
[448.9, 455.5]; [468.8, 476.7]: 1.11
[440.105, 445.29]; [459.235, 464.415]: 1.46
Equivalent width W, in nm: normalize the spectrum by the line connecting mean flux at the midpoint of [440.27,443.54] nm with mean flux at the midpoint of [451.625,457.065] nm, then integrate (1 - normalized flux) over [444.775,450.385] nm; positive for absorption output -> -0.20 nm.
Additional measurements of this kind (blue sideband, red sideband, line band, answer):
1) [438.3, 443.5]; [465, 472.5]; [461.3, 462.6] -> -0.19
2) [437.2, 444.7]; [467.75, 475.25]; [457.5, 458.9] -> -0.19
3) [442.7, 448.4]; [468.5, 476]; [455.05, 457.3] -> -0.39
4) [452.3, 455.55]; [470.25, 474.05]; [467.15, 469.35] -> -0.15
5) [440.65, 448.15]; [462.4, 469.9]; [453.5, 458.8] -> -0.37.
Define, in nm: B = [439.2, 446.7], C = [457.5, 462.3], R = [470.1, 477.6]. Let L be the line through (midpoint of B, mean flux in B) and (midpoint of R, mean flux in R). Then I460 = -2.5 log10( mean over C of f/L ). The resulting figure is -0.19 mag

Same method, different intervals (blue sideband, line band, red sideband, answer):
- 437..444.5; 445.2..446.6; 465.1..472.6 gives 0.12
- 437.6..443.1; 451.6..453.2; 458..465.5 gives -0.03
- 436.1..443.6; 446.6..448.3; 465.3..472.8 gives -0.14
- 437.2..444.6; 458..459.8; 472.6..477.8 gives -0.20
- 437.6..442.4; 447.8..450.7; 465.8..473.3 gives -0.19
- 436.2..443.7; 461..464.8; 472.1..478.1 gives -0.21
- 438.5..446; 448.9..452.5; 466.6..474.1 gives -0.20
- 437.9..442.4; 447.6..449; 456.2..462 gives -0.11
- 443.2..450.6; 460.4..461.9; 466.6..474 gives -0.12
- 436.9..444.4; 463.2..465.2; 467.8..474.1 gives -0.08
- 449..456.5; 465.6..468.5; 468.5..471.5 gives -0.04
